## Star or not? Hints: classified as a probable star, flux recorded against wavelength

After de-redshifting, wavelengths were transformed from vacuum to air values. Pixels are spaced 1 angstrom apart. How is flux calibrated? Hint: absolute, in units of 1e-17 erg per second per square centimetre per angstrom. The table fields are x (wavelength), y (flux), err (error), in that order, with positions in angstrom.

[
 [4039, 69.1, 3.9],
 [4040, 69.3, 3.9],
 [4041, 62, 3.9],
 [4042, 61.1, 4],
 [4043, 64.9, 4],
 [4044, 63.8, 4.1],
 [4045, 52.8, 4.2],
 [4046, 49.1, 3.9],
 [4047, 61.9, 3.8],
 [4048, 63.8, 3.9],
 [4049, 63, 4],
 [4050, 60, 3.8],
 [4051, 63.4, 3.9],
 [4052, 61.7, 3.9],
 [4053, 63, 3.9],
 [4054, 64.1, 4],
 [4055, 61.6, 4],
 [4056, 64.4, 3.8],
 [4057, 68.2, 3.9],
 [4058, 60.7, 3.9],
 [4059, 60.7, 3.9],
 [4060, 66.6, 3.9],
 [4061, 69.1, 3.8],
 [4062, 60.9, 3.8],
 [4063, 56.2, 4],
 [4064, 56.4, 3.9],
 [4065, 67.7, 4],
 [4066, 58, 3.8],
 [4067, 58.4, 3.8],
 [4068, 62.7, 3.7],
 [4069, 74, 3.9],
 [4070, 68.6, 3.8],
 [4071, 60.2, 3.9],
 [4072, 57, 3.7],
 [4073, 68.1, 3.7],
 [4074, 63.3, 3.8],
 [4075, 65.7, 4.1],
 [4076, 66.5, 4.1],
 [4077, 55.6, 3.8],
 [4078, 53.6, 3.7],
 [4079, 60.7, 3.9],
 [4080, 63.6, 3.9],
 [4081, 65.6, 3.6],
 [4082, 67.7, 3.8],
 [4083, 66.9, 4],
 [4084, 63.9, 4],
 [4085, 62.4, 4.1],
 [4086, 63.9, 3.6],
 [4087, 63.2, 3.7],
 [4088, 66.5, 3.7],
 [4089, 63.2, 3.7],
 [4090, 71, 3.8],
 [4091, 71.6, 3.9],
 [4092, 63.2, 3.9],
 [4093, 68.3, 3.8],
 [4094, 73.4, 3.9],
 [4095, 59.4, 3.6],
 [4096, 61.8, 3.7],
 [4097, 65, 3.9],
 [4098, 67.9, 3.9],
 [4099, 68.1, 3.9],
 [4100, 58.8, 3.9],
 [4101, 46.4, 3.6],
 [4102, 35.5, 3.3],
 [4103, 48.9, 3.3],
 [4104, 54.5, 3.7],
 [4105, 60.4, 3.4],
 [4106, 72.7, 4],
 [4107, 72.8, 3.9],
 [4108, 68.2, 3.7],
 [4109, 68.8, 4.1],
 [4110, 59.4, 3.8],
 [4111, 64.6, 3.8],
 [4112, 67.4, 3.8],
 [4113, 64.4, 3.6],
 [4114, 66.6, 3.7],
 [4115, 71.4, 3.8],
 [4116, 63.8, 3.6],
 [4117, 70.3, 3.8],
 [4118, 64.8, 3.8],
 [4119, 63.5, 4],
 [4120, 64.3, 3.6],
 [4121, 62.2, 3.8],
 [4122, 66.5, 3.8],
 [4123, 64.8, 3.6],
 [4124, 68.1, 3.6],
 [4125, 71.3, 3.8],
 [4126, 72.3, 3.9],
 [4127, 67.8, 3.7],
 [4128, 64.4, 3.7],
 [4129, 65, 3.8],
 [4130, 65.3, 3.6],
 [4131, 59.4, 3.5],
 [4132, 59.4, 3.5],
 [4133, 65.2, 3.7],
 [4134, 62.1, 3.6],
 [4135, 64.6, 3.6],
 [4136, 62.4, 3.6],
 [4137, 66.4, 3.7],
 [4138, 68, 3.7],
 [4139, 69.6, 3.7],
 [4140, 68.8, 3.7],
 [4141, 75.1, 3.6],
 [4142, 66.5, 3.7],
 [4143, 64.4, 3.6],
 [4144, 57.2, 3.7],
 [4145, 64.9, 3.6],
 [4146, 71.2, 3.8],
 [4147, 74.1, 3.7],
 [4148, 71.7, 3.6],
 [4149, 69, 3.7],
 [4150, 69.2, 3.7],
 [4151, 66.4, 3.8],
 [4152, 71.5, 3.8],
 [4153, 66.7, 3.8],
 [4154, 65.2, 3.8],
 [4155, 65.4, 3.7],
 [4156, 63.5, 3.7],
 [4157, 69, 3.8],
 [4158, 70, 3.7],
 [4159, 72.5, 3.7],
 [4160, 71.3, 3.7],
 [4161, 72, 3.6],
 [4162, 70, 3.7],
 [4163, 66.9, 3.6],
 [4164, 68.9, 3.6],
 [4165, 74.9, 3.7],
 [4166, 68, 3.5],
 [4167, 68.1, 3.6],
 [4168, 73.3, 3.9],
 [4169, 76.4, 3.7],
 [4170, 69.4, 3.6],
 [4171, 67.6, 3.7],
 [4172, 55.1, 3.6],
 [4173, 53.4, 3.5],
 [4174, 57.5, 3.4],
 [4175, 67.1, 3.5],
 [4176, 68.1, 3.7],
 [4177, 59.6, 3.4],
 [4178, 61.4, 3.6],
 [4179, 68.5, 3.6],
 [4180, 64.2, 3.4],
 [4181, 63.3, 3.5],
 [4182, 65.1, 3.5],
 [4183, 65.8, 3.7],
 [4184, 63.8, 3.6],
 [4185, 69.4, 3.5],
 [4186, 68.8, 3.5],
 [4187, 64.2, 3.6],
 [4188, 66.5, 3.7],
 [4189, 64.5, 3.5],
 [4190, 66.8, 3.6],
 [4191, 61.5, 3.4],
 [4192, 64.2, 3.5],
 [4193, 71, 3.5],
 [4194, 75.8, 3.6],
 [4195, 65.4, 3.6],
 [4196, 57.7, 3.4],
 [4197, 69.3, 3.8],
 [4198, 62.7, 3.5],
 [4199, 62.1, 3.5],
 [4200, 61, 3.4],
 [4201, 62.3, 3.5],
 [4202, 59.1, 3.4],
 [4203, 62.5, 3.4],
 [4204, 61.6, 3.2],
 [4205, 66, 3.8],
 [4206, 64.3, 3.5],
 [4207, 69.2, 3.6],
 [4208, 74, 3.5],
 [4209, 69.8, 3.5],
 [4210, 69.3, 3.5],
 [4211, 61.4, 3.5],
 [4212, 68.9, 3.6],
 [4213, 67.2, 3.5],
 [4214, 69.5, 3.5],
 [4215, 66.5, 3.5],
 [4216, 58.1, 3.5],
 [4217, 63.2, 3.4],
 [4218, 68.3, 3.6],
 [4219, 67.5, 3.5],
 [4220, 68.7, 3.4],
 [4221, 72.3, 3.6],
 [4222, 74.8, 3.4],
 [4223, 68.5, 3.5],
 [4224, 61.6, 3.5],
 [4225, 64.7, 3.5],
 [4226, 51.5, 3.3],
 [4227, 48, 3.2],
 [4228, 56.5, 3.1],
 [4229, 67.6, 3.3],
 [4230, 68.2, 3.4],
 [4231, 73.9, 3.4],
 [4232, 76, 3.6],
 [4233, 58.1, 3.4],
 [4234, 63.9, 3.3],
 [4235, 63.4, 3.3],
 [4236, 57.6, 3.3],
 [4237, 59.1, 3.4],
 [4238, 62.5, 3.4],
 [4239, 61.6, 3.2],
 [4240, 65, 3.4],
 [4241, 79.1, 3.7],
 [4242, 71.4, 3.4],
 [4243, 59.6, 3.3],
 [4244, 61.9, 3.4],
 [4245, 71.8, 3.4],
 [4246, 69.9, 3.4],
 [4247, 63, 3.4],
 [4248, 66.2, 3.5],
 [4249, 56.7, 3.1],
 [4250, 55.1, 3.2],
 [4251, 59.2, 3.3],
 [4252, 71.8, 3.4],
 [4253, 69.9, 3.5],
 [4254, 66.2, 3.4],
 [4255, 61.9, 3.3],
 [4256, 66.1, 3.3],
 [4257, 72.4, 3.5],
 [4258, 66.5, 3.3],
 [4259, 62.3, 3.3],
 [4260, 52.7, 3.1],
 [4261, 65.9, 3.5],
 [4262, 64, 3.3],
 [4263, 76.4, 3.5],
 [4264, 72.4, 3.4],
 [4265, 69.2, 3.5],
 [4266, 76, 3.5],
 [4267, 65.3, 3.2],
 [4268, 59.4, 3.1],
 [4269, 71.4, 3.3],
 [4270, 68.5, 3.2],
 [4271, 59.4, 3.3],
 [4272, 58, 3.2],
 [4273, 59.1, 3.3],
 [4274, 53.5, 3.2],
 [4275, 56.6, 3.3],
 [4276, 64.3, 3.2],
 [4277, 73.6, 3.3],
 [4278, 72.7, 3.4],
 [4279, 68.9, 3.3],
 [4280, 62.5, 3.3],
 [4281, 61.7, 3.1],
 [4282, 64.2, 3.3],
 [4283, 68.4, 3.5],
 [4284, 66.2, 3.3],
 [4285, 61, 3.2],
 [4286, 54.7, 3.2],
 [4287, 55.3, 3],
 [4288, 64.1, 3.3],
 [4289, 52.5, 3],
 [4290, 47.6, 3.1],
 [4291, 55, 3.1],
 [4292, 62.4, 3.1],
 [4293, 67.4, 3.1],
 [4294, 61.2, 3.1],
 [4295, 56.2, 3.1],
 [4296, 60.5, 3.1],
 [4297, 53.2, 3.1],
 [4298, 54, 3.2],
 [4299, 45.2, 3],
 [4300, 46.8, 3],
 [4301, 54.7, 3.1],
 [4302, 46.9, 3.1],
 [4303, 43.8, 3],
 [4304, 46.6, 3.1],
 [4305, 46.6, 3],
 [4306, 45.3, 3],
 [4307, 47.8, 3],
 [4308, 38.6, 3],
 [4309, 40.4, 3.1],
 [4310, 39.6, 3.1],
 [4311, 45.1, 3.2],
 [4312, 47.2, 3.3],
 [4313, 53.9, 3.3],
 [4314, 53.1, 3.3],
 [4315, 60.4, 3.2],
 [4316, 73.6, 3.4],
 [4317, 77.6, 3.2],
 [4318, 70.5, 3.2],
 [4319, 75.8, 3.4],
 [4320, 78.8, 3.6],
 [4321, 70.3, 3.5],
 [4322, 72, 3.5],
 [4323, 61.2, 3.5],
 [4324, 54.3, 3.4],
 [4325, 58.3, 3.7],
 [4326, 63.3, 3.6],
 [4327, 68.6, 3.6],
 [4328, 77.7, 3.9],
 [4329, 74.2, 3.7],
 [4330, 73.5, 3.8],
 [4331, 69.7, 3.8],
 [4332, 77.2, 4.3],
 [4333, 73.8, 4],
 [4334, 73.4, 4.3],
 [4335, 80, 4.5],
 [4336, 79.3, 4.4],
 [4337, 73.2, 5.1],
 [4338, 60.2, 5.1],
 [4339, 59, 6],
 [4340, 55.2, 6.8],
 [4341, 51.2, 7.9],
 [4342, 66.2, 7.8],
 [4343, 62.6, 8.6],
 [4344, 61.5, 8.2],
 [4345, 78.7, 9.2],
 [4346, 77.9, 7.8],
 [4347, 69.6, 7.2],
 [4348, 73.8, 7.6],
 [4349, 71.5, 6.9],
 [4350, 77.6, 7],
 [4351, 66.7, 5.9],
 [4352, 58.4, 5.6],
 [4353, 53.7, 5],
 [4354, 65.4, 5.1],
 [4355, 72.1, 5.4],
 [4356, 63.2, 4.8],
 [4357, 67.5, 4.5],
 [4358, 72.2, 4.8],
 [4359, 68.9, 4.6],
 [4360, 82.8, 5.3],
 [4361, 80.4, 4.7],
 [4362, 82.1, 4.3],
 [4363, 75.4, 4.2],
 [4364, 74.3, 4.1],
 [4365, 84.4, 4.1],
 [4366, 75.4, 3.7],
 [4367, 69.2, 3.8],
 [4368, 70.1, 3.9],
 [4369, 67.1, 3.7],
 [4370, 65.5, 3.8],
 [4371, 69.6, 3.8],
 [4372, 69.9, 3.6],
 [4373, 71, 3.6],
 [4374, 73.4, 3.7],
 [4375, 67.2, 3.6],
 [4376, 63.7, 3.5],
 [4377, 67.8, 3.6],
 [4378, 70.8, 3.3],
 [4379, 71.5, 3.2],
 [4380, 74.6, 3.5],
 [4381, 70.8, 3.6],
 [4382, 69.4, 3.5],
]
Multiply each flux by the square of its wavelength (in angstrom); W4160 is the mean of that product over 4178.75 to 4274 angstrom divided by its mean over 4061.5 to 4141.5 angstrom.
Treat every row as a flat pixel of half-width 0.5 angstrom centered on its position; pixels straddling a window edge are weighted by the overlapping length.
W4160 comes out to 1.08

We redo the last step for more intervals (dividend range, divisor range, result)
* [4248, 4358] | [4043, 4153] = 1.08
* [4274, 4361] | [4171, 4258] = 1.01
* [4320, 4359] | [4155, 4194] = 1.10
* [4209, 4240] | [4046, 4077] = 1.11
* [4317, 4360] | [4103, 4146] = 1.16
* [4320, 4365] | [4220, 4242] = 1.13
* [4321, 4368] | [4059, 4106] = 1.26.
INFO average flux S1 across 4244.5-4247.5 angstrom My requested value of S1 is 68.2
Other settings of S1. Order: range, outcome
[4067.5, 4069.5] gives 68.3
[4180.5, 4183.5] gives 64.7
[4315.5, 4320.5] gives 75.3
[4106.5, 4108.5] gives 70.5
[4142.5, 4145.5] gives 62.2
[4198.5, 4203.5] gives 61.4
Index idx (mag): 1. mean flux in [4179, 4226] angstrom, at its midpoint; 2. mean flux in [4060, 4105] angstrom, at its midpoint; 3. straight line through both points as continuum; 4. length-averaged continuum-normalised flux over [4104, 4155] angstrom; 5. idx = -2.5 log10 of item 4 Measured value -0.046 mag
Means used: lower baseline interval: 62.4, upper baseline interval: 65.8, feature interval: 66.5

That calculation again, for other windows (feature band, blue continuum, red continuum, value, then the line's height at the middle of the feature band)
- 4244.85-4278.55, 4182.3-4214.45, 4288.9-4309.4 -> -0.15 mag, 56.6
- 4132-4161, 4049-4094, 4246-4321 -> -0.08 mag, 62.5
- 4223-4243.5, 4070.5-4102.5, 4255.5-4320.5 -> -0.05 mag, 60.5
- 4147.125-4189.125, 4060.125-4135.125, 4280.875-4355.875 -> -0.07 mag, 63.1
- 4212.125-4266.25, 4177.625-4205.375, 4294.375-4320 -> -0.09 mag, 60.1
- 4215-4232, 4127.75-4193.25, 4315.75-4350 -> 0.04 mag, 67.6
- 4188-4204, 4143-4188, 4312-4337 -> 0.05 mag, 67.4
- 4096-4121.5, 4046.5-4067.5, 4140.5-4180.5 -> 0.04 mag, 64.9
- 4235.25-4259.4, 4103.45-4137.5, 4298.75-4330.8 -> -0.07 mag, 60.6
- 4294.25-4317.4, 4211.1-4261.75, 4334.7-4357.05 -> 0.28 mag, 66.2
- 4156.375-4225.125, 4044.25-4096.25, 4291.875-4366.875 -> -0.05 mag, 63.6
